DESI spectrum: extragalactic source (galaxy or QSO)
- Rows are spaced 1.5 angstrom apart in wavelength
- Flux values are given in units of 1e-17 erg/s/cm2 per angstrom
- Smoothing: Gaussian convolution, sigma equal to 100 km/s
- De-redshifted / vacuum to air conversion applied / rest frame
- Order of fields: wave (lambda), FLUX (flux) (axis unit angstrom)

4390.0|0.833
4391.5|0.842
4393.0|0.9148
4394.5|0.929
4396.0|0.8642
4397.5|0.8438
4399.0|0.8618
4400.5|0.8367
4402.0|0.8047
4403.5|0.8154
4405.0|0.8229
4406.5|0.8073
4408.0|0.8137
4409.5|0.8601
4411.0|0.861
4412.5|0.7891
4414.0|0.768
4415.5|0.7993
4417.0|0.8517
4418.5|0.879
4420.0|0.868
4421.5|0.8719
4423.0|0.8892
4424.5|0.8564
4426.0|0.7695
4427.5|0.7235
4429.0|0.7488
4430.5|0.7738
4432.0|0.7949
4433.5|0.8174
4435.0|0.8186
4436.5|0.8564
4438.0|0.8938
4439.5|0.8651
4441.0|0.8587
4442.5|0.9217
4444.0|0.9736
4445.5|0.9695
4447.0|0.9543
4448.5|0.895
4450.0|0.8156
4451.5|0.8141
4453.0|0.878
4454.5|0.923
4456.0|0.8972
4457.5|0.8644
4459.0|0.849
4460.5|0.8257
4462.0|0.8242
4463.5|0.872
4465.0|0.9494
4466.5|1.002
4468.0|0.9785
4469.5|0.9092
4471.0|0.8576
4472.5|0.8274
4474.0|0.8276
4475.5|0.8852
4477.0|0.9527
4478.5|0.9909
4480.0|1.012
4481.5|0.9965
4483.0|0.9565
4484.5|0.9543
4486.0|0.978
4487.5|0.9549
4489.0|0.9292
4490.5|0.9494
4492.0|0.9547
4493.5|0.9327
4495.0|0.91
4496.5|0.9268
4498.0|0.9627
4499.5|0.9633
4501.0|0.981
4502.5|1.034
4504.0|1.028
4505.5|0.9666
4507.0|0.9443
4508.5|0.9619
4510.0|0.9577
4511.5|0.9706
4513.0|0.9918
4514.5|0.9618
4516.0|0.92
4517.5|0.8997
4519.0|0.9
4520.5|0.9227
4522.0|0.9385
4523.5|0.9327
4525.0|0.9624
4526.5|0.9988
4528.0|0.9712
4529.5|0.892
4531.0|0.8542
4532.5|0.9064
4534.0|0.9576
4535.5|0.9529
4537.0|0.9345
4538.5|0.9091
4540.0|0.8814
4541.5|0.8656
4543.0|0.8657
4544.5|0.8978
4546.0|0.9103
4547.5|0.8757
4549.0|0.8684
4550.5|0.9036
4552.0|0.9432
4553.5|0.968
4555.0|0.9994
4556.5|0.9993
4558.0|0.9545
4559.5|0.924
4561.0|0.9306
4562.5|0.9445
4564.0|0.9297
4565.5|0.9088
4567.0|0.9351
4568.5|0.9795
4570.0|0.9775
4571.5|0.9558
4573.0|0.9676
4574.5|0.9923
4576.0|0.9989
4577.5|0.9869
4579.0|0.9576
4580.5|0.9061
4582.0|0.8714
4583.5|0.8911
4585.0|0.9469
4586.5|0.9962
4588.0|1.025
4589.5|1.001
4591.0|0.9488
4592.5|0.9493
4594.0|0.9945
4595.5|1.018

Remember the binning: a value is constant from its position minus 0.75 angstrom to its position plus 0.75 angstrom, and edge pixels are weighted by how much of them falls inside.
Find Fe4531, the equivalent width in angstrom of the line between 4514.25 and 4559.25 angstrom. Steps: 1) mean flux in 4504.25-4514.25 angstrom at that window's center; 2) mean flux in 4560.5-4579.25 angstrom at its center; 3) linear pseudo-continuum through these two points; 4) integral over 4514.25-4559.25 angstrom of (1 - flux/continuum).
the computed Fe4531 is 1.9 angstrom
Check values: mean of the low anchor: 0.968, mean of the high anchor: 0.959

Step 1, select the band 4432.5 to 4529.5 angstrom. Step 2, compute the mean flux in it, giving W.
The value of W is 0.924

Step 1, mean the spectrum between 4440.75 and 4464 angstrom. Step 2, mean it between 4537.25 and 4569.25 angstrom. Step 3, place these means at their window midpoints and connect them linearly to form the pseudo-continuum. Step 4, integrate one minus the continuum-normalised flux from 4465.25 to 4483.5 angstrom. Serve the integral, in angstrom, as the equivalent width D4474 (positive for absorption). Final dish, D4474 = -0.82 angstrom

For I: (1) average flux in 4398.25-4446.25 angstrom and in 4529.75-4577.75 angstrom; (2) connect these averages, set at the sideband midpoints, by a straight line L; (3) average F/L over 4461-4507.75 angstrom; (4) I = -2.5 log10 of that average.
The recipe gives -0.07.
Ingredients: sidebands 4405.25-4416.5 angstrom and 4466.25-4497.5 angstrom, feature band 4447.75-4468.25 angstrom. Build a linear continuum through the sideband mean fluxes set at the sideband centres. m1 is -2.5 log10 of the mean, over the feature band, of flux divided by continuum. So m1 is 0.016 mag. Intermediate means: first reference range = 0.815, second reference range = 0.937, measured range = 0.883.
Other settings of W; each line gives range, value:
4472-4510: 0.952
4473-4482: 0.939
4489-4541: 0.944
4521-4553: 0.916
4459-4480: 0.902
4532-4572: 0.929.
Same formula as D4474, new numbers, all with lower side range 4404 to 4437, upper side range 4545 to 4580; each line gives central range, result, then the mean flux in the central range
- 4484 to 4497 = -0.89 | 0.943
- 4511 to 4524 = -0.43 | 0.937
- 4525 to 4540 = -0.15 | 0.93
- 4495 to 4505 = -0.96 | 0.977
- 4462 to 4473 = -0.61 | 0.91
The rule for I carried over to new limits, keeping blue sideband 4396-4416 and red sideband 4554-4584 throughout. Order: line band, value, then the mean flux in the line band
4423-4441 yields 0.037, 0.816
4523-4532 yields -0.019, 0.934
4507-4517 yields -0.060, 0.958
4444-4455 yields -0.049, 0.898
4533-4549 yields 0.031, 0.903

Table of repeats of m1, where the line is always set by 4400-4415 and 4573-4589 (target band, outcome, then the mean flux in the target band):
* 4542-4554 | 0.04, 0.902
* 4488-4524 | -0.06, 0.952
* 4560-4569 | 0.01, 0.936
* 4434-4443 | -0.03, 0.866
